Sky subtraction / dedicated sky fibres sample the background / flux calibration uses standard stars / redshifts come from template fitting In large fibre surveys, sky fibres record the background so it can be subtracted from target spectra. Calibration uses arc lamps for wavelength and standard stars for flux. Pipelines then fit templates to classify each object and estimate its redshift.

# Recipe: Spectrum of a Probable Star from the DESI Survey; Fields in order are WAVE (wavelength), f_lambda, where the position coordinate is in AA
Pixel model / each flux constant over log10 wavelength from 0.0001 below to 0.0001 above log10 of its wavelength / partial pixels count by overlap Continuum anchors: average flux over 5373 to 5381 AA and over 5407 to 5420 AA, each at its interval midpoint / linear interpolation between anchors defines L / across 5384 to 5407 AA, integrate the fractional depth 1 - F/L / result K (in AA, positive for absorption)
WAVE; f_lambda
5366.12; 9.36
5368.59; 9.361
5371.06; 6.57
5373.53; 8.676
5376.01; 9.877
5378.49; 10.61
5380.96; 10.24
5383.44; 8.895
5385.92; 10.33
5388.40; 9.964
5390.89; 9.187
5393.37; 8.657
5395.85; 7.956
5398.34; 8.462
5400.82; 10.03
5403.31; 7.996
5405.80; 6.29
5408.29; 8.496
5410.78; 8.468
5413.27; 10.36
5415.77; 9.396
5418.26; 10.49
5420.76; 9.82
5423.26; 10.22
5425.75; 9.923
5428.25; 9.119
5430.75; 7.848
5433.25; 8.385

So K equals 2.1 AA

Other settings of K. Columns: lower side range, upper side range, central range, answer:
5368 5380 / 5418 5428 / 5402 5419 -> 1.8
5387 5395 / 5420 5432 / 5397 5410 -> 1.4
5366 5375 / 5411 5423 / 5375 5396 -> -1.7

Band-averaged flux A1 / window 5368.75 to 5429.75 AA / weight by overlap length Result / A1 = 9.17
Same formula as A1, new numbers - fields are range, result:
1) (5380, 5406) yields 9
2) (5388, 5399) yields 8.78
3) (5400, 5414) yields 8.5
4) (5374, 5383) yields 9.99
